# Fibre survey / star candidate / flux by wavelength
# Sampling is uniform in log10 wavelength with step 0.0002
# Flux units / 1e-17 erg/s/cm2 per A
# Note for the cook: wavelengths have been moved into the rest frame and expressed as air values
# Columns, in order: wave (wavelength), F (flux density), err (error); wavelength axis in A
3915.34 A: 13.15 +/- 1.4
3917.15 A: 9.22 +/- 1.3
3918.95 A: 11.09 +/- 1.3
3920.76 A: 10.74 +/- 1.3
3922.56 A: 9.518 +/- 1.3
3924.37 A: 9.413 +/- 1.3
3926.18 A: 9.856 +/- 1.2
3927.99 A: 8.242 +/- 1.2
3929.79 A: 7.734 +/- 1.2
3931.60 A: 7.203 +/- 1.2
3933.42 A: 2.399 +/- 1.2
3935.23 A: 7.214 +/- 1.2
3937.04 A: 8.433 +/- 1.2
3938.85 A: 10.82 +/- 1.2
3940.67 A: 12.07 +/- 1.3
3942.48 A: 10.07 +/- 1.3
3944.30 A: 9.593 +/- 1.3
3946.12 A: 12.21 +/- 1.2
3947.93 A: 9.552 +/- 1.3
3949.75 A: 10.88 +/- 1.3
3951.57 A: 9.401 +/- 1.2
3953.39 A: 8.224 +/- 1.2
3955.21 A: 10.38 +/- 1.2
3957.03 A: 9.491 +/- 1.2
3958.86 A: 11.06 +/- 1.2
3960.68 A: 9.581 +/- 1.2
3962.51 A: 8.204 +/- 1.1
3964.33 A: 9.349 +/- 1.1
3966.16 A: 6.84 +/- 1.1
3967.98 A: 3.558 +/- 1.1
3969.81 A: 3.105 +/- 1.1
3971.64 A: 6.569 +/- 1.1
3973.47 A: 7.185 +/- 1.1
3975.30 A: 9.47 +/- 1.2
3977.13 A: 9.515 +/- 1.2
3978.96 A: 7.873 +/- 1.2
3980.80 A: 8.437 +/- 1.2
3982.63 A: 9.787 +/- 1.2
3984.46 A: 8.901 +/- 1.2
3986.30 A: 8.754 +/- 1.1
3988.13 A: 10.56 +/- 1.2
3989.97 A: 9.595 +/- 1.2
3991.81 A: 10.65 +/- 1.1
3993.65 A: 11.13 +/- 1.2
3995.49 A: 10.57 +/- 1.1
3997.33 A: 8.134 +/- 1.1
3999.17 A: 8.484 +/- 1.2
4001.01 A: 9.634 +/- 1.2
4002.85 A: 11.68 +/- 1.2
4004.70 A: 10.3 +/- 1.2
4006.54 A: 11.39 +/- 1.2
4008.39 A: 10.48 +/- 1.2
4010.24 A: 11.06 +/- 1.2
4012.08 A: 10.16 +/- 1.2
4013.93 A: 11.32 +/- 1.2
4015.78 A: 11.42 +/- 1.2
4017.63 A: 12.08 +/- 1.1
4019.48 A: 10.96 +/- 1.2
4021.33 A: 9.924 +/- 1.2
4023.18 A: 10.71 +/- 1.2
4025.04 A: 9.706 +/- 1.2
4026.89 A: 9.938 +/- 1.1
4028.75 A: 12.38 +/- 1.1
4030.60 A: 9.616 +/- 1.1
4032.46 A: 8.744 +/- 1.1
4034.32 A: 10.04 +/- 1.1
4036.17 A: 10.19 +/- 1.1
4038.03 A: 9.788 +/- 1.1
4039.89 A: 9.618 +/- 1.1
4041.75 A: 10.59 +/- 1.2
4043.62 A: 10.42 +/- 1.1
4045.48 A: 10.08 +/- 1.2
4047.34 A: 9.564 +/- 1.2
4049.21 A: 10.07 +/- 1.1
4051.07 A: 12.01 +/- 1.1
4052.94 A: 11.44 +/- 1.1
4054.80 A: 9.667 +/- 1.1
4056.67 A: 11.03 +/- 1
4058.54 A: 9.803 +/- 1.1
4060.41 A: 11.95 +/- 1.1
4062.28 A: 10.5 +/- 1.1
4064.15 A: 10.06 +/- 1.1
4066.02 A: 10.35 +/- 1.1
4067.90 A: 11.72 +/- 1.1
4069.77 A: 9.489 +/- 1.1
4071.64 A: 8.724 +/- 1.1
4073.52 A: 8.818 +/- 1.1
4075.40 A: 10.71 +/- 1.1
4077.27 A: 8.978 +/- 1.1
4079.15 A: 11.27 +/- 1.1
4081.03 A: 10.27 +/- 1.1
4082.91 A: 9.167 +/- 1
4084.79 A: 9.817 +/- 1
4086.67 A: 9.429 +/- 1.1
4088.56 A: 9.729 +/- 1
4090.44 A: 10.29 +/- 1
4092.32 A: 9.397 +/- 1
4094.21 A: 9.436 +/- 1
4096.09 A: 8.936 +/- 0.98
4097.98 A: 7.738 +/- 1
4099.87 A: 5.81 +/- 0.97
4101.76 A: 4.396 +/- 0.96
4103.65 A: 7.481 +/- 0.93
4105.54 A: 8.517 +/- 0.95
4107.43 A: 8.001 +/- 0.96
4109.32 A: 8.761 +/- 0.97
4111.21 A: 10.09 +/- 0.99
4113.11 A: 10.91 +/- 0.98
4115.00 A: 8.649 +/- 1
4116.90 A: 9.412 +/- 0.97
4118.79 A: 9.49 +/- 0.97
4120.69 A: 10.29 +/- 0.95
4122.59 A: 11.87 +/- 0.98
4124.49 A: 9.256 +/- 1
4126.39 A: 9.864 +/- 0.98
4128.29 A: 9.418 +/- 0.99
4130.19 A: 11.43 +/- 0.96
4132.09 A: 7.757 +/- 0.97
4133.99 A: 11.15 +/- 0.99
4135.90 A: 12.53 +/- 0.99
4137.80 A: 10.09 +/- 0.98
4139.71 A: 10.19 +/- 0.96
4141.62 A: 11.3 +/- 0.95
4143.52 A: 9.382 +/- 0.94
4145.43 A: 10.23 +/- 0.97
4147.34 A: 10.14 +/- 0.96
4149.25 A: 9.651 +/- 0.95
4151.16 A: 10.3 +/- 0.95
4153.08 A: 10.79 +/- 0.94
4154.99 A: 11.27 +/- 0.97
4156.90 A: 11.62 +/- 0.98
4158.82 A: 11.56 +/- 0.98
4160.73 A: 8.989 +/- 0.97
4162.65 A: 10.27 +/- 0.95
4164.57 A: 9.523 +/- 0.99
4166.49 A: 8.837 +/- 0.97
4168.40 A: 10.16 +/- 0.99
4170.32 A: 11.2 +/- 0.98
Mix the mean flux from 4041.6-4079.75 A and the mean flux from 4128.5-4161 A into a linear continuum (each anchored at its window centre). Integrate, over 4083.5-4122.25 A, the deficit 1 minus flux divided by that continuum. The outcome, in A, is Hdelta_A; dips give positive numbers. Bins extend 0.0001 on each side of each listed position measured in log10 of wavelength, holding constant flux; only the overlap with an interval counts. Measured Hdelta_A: 5.7 A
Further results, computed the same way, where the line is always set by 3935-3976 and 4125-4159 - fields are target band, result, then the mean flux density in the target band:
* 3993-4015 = -2.58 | 10.4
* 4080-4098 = 0.85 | 9.52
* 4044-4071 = -2.24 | 10.5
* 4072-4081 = -0.01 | 9.89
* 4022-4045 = -1.50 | 10.1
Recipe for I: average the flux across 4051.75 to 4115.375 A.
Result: 9.46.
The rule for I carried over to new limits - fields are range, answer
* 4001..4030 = 10.8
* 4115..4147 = 10.2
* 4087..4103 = 8.24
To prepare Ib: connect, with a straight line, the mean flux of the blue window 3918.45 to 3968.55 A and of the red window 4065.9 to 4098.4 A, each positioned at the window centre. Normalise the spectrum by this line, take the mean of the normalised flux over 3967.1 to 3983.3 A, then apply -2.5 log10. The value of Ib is 0.26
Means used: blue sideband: 9.06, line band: 7.25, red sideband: 9.69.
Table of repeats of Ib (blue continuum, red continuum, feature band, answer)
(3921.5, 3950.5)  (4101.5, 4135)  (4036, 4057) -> -0.12 mag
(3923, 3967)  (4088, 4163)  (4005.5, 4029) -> -0.16 mag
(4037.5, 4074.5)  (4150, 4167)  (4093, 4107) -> 0.34 mag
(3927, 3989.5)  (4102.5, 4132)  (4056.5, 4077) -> -0.11 mag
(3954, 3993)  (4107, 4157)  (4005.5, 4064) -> -0.15 mag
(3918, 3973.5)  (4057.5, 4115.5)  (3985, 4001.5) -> -0.09 mag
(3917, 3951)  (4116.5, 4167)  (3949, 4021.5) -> 0.02 mag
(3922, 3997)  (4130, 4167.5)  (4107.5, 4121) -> 0.06 mag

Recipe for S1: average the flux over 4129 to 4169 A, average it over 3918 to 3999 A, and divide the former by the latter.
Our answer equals 1.16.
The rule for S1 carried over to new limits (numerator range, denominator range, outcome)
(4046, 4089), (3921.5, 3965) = 1.11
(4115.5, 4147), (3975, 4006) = 1.06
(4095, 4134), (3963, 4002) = 1.06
